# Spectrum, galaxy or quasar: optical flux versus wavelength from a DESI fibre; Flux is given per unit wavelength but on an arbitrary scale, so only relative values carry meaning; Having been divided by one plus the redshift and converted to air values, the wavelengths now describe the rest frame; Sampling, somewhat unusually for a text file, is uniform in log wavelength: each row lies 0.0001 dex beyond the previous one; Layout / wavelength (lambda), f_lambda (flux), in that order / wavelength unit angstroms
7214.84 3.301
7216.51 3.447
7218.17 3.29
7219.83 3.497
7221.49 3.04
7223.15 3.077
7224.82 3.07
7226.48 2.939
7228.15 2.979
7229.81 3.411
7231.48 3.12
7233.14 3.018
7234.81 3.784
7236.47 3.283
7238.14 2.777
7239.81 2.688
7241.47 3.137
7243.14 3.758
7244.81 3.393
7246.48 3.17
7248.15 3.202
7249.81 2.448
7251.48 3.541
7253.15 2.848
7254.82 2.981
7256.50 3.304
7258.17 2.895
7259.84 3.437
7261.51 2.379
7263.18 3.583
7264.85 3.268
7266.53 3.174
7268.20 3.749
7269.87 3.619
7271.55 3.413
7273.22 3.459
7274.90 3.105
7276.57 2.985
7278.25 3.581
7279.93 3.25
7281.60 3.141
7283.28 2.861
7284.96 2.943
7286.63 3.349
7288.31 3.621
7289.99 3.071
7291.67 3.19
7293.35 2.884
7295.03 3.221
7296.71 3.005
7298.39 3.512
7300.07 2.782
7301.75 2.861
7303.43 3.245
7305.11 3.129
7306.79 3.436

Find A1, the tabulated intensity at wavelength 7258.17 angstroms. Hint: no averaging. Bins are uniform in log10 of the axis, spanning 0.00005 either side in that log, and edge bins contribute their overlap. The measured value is 2.895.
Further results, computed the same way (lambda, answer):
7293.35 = 2.884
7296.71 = 3.005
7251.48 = 3.541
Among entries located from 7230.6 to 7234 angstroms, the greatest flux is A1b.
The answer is 3.12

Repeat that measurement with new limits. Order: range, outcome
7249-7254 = 3.541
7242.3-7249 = 3.758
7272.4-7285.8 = 3.581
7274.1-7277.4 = 3.105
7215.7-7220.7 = 3.497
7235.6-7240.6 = 3.283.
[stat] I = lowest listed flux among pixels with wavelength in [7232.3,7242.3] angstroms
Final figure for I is 2.688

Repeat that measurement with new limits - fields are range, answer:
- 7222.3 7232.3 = 2.939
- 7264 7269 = 3.174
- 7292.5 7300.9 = 2.782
